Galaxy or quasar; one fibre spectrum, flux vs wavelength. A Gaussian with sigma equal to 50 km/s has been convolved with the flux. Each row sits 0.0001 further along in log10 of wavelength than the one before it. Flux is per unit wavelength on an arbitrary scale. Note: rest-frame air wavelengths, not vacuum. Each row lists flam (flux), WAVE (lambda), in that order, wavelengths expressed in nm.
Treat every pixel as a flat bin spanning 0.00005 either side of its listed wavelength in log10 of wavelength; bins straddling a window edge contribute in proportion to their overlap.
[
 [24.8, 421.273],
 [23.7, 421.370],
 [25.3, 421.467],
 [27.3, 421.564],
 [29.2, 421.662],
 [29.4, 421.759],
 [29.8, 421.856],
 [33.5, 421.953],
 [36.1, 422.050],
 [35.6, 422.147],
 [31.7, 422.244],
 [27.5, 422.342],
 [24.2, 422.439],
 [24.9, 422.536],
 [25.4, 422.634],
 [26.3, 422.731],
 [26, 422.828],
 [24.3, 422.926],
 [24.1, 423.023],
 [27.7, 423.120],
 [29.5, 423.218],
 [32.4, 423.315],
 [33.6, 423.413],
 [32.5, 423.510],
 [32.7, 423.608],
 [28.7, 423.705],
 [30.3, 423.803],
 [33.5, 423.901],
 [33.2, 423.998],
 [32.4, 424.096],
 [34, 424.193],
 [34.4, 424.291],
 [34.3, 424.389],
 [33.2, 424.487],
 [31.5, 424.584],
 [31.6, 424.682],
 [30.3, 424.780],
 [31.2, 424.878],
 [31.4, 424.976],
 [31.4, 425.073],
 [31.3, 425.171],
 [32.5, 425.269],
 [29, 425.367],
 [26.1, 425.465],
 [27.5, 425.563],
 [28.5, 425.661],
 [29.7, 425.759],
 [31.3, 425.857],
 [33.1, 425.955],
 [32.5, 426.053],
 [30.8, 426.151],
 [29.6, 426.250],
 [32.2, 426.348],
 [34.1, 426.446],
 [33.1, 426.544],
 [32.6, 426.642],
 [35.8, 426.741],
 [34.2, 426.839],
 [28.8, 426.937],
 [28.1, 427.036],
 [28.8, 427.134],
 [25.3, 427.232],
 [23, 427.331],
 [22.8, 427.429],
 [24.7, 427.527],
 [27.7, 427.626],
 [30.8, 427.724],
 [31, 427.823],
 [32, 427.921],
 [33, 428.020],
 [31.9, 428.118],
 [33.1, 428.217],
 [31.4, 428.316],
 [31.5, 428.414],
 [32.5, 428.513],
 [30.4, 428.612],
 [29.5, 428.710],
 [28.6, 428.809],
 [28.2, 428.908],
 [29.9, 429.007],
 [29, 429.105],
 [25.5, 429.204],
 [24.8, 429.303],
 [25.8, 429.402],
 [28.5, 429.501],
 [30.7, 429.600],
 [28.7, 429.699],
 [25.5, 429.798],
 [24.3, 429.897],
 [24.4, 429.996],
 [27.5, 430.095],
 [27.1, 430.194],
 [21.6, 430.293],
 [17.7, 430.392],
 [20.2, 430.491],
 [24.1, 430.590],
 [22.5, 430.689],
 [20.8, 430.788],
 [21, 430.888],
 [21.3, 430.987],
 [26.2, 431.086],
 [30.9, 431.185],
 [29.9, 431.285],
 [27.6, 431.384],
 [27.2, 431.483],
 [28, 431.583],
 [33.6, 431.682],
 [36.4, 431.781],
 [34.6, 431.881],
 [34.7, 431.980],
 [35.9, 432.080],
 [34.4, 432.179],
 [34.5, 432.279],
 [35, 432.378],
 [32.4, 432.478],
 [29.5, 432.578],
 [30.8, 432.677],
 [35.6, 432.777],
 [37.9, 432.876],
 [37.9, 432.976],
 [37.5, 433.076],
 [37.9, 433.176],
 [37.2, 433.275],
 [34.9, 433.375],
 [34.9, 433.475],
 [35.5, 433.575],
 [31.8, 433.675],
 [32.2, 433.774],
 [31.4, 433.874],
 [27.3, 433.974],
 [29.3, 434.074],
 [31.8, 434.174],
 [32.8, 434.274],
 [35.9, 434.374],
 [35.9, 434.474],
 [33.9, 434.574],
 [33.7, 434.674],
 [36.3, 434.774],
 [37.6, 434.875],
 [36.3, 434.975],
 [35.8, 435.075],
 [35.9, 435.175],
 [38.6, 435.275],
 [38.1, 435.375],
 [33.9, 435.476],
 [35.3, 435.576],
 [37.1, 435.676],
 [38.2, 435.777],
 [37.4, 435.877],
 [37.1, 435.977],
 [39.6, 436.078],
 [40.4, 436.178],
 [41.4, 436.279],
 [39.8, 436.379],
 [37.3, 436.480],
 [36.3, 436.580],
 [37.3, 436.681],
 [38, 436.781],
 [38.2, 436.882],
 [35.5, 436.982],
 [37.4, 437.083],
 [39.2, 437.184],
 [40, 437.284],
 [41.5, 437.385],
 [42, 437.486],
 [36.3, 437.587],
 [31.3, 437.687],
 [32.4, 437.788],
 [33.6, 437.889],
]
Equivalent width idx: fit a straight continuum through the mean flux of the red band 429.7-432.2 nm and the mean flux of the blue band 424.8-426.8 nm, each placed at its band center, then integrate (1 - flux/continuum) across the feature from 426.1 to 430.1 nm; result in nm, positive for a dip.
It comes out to 0.01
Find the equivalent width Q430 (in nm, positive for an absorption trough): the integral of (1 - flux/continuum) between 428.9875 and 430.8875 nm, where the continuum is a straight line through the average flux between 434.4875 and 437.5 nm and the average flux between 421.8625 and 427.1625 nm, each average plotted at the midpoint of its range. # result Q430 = 0.50 nm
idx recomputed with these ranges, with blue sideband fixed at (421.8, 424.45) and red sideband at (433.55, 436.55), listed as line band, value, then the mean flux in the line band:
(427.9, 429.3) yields 0.11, 30.2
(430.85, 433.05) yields 0.16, 31.7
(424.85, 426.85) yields 0.02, 31.3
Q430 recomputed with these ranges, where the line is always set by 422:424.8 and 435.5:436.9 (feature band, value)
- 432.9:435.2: 0.14 nm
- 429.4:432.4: 0.62 nm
